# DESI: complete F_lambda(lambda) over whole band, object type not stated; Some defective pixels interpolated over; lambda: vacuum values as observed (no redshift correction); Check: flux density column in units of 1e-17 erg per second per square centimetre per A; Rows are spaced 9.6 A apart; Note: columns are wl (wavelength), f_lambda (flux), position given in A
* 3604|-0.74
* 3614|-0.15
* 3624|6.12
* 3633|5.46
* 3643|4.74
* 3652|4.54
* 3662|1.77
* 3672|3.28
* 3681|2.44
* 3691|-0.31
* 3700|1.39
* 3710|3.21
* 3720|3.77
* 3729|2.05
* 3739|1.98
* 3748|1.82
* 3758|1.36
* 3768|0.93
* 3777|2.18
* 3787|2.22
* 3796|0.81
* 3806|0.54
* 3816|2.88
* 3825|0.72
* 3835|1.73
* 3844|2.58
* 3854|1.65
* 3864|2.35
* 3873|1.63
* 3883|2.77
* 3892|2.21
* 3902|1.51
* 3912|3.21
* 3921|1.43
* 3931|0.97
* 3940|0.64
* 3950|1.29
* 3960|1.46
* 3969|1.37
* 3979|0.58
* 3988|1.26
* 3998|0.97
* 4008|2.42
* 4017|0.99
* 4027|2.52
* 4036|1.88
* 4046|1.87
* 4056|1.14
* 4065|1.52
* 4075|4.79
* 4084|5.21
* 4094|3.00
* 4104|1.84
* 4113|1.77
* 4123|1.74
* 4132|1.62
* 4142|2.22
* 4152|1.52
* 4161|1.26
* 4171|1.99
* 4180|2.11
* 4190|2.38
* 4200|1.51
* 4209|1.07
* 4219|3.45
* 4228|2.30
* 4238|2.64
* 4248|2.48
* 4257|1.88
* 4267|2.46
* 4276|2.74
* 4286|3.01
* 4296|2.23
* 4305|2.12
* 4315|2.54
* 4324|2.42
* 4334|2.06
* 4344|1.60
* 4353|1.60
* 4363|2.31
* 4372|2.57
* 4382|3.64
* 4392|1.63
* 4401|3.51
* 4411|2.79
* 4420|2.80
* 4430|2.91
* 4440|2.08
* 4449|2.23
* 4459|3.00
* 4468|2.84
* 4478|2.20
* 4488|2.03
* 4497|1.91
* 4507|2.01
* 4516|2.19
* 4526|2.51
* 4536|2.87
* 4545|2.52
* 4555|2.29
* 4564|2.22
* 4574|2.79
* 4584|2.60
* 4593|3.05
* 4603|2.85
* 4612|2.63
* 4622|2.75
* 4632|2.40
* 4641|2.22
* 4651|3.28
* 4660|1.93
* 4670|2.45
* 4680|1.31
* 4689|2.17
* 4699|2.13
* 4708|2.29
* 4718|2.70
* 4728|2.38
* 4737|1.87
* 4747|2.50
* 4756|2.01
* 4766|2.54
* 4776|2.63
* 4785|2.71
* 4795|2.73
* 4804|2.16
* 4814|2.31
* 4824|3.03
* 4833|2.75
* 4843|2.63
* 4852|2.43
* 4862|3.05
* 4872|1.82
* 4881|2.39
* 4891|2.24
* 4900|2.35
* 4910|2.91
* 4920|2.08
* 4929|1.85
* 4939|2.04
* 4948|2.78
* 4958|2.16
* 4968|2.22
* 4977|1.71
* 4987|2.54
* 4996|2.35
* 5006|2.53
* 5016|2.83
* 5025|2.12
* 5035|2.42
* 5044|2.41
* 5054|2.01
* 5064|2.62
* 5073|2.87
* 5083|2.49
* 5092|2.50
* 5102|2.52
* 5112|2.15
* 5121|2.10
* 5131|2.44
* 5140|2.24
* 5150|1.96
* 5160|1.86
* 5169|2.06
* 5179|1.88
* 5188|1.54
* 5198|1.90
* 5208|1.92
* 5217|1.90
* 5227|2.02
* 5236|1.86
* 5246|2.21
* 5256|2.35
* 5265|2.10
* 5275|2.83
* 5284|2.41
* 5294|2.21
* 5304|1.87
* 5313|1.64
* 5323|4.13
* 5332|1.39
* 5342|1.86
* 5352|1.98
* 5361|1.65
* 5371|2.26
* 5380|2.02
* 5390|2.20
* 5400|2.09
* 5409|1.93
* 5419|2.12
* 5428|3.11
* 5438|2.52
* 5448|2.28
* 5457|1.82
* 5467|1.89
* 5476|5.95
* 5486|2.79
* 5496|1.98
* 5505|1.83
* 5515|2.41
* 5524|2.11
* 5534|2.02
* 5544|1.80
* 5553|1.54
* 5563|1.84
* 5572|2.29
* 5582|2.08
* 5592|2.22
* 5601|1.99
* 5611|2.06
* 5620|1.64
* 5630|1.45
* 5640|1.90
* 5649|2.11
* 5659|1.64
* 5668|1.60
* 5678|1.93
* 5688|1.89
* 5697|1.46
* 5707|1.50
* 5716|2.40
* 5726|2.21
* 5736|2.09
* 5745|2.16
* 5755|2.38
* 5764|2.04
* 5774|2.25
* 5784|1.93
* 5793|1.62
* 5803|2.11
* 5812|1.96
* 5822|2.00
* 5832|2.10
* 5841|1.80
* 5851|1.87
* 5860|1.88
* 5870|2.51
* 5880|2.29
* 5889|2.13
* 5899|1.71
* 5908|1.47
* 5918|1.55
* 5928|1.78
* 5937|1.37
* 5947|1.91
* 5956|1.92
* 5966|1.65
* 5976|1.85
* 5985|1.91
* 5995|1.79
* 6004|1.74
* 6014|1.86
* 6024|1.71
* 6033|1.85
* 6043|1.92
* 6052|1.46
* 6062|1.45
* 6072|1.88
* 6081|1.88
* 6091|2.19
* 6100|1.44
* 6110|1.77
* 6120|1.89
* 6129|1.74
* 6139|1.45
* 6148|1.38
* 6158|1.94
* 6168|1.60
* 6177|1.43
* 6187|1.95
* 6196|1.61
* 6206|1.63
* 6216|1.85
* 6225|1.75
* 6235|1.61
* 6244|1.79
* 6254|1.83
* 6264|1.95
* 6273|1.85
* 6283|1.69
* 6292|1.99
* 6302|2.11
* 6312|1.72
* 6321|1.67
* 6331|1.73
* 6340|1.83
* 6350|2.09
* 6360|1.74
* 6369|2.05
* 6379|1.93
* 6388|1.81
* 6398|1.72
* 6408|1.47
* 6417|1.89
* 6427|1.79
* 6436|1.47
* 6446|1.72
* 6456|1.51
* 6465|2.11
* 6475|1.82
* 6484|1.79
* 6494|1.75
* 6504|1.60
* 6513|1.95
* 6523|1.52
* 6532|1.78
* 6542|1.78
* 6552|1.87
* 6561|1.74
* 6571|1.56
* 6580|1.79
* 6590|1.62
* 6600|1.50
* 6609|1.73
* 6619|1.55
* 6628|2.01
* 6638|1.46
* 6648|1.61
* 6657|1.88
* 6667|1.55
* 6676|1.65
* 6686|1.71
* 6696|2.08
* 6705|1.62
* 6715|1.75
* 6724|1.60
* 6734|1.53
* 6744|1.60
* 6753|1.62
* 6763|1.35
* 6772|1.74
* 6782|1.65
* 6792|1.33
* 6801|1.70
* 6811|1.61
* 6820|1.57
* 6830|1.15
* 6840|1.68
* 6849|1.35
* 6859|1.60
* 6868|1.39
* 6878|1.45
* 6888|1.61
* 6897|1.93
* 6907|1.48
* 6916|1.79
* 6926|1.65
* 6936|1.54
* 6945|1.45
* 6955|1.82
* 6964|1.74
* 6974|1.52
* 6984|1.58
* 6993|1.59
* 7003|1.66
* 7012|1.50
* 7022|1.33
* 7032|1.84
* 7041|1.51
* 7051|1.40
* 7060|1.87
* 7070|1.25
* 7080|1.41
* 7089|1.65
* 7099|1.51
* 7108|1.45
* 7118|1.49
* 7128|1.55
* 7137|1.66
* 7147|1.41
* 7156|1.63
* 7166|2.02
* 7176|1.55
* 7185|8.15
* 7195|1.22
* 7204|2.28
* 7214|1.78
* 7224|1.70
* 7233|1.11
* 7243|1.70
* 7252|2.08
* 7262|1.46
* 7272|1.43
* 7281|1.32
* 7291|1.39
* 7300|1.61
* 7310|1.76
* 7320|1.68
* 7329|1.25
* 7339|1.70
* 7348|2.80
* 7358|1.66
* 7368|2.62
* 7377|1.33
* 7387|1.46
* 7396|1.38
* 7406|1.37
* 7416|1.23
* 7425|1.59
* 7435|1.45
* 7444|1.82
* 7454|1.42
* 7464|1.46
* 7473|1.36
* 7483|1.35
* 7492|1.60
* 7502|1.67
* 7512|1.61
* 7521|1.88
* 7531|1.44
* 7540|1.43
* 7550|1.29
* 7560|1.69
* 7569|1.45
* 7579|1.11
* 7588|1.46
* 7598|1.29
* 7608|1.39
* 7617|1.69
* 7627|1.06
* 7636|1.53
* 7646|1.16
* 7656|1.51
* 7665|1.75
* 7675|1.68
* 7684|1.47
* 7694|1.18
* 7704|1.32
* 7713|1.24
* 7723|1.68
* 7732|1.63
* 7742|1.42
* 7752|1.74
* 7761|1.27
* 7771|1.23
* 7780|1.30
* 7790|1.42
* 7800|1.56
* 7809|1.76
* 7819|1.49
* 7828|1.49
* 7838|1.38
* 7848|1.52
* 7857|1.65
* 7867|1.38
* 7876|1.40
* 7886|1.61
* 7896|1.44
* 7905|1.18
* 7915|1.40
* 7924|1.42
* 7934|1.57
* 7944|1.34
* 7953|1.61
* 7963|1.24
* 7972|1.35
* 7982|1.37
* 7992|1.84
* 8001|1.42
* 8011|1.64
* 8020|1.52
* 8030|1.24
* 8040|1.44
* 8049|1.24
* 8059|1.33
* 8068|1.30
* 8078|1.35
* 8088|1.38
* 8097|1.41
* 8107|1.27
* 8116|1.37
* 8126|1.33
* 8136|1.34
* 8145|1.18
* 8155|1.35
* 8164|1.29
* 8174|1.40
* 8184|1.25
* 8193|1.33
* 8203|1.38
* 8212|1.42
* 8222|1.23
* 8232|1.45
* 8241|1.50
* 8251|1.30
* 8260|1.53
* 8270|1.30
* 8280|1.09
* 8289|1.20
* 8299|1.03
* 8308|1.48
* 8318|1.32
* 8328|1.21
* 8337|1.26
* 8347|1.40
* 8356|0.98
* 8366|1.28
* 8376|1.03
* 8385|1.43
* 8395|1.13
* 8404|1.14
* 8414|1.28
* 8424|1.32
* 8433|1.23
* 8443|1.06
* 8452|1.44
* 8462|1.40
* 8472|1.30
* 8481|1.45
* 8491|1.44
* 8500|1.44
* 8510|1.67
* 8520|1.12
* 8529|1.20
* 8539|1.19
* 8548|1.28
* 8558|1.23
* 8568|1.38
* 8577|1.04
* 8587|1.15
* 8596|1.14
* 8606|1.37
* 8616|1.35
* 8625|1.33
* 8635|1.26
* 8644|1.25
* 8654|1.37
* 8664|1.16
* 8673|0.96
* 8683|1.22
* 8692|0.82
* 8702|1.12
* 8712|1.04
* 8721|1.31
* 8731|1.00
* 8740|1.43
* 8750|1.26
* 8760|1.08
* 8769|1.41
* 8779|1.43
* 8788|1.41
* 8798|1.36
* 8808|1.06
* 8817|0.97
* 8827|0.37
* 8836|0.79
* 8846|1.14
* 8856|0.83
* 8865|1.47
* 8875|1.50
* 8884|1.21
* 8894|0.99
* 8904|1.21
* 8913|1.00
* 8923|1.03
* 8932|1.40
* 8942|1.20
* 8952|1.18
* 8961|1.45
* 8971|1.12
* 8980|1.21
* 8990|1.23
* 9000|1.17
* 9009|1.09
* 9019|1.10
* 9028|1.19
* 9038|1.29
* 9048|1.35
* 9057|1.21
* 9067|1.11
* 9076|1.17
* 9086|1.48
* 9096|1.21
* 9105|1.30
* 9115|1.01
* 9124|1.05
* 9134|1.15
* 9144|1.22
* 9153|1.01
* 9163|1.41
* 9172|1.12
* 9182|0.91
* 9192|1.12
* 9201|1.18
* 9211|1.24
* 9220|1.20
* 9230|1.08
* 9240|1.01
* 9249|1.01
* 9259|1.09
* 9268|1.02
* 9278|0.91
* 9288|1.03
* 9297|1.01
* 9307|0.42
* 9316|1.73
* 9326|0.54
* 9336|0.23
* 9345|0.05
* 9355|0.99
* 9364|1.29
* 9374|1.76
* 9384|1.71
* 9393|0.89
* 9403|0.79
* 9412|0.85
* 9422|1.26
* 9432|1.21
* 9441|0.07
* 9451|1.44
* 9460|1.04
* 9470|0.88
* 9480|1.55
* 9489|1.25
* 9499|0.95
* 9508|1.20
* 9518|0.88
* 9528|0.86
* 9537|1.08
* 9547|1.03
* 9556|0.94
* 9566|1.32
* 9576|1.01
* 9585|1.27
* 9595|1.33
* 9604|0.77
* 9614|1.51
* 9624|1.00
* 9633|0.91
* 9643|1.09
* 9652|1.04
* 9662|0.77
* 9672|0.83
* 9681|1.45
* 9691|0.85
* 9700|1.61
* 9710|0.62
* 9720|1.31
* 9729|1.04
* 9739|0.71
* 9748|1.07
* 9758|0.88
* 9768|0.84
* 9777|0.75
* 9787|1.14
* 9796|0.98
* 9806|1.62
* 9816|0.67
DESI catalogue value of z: 0.094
